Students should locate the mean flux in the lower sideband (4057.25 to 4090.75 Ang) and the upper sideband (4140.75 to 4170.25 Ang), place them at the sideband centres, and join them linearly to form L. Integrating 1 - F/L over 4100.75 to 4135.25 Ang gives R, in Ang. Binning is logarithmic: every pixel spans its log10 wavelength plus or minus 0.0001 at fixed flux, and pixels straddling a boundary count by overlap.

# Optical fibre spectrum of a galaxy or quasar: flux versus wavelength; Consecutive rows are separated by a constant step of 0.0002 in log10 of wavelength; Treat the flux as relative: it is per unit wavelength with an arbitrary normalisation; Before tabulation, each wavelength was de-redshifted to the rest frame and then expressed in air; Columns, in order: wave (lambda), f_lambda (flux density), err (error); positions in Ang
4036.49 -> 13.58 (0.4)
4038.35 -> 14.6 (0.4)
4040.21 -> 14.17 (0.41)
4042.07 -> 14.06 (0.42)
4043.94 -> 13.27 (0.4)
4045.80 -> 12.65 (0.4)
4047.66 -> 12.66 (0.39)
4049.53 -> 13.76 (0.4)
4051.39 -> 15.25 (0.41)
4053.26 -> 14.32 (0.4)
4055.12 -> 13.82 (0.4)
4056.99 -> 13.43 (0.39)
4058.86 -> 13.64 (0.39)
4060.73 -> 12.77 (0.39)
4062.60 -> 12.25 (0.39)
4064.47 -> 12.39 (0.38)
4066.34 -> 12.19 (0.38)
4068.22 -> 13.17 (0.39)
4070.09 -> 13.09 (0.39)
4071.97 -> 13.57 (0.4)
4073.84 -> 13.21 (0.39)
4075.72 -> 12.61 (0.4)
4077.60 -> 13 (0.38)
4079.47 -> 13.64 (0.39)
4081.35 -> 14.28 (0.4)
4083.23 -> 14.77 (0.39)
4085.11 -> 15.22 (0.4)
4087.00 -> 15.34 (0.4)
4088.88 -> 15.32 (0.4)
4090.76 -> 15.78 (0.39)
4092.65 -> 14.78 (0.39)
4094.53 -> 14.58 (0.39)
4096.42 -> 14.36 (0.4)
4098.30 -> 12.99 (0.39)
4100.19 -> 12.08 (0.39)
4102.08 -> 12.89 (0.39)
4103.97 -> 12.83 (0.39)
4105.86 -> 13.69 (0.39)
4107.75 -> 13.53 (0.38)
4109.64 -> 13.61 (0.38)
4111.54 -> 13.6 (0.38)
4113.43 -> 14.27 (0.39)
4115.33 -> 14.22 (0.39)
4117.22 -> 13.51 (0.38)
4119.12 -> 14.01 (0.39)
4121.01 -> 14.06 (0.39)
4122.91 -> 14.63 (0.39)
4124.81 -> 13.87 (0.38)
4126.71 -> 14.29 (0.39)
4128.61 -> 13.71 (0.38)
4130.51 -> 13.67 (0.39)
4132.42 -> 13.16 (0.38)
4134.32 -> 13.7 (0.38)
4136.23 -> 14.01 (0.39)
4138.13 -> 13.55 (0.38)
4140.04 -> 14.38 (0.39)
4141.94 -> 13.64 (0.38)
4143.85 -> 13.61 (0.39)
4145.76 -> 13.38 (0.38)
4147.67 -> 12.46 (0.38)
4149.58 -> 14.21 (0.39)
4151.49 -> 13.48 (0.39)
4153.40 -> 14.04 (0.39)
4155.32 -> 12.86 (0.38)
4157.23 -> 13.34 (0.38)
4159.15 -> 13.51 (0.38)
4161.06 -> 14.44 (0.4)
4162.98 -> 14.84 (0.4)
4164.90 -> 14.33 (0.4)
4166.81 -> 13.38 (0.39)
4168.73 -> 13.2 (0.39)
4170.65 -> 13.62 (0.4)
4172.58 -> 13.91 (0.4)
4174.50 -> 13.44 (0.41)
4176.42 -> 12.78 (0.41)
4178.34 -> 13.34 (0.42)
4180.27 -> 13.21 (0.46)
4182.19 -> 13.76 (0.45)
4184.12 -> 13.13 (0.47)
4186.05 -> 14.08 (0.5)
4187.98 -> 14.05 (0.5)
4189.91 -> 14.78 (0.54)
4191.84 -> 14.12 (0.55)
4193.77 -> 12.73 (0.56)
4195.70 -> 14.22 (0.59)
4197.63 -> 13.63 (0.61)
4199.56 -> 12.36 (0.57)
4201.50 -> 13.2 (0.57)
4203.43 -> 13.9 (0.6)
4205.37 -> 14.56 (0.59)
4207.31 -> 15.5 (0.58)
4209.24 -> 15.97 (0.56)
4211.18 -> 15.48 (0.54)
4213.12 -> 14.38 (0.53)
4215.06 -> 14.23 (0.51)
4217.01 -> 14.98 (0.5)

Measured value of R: -0.2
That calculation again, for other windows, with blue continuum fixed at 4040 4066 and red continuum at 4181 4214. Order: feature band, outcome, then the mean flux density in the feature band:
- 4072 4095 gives -1.3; 14.3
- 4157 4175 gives 0.2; 13.8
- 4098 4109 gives 0.5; 13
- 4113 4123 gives -0.2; 14.1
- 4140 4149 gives 0.3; 13.4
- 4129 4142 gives 0.1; 13.7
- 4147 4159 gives 0.4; 13.4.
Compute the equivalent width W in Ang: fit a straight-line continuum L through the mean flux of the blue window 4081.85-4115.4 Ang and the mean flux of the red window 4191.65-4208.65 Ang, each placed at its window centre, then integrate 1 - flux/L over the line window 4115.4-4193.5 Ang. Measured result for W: 1.3 Ang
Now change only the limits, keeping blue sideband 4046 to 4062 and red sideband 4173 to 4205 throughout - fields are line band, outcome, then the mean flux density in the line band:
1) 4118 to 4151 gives -0.4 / 13.8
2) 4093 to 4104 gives 0.2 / 13.4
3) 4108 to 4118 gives -0.2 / 13.8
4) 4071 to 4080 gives 0.3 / 13.2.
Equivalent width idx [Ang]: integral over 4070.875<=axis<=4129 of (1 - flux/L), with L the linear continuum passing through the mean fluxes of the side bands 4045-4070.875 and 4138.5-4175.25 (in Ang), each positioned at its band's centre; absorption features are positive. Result -2.21 Ang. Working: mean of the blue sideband 13.2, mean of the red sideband 13.7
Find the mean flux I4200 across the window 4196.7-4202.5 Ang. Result 13.1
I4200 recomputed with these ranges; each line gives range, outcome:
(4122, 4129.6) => 14.1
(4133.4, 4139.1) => 13.7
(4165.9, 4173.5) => 13.5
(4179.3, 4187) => 13.5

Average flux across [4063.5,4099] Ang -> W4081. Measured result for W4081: 13.9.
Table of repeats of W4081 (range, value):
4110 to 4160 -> 13.7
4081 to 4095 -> 15.1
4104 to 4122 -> 13.8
